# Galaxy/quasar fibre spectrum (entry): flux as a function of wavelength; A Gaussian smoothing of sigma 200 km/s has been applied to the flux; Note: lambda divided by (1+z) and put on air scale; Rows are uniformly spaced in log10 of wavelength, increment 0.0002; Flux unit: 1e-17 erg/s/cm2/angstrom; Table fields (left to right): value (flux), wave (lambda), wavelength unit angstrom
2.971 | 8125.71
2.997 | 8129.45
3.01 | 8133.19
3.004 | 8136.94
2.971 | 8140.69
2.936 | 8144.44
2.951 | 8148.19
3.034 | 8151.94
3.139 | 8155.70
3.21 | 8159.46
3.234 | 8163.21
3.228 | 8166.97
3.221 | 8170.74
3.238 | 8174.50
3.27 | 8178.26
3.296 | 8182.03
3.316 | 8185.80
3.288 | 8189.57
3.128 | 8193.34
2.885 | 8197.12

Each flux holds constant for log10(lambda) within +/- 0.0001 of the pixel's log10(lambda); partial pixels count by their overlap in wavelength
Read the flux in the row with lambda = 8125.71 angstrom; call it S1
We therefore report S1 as 2.971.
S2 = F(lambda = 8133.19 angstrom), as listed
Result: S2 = 3.01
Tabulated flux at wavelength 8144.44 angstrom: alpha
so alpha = 2.936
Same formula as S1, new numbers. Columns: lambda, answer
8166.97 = 3.228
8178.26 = 3.27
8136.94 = 3.004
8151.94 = 3.034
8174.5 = 3.238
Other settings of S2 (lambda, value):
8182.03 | 3.296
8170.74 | 3.221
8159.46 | 3.21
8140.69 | 2.971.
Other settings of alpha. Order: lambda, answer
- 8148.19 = 2.951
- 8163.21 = 3.234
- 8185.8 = 3.316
